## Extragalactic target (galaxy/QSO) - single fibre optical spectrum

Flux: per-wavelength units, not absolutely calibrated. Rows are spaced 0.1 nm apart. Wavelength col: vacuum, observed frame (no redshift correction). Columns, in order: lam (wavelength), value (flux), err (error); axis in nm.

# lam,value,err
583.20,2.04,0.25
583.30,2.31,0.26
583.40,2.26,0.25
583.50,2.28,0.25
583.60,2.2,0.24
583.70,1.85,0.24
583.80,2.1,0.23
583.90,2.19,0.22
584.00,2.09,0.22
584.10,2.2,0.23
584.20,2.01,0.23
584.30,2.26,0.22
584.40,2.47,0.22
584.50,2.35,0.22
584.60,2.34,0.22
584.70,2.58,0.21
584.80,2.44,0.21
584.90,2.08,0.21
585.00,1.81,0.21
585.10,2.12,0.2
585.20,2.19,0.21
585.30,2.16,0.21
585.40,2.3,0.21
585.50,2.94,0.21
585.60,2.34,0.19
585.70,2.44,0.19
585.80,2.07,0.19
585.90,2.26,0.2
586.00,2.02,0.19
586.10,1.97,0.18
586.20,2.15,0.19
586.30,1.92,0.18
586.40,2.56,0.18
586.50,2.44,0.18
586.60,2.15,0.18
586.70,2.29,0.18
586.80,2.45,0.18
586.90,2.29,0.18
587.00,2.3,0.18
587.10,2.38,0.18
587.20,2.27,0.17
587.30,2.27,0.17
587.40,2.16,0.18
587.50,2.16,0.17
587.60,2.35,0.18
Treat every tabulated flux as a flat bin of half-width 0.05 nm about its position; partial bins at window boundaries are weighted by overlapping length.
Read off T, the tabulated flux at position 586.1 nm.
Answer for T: 1.97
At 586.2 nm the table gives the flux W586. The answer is 2.15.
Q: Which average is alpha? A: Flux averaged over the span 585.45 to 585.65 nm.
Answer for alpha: 2.64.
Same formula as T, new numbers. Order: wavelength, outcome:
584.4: 2.47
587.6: 2.35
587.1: 2.38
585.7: 2.44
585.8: 2.07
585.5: 2.94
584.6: 2.34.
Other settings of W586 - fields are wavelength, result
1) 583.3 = 2.31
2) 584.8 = 2.44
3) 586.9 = 2.29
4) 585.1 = 2.12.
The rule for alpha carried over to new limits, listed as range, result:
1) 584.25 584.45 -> 2.36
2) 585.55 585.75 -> 2.39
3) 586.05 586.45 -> 2.15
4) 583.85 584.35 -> 2.15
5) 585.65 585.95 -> 2.26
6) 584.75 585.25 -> 2.13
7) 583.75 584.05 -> 2.13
